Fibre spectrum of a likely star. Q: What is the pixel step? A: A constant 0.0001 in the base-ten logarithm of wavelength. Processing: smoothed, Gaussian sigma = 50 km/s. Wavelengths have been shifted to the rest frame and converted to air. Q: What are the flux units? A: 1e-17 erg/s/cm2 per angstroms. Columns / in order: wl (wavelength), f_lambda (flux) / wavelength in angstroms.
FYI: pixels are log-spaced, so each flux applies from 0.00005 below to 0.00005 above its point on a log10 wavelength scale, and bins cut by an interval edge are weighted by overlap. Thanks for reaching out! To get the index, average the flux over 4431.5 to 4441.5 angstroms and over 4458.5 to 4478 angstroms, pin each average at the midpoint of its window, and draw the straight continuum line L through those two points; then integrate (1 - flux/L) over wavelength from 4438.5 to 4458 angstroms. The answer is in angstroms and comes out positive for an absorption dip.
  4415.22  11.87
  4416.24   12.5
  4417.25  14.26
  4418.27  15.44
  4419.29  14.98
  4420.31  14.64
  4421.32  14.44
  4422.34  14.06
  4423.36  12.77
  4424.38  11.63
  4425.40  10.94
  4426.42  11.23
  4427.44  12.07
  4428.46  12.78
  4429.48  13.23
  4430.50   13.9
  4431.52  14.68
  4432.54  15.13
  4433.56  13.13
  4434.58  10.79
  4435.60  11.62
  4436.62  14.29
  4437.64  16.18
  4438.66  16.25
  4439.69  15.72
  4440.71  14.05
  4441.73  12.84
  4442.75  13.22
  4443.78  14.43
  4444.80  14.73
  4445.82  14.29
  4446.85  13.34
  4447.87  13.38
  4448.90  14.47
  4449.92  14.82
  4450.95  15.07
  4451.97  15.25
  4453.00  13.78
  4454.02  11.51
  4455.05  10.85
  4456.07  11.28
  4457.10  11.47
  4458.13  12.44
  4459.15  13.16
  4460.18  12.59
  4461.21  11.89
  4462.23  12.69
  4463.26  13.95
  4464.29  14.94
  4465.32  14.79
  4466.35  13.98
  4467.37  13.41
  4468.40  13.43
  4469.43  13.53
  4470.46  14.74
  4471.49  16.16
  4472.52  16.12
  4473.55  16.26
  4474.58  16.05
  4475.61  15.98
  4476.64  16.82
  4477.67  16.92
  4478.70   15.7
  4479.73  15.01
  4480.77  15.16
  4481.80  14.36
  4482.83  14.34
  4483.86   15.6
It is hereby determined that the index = 0.9 angstroms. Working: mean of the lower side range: 14.1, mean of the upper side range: 14.6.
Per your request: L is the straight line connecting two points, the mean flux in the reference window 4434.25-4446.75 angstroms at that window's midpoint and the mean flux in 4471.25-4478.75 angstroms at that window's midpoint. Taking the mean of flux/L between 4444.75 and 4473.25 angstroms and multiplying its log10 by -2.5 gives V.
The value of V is 0.121 mag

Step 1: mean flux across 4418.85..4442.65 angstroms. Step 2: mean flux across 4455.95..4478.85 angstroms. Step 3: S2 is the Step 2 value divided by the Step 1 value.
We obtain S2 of 1.06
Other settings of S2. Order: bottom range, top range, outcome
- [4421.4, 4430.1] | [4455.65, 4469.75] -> 1.05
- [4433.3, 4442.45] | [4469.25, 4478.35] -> 1.15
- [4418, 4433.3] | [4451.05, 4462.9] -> 0.94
